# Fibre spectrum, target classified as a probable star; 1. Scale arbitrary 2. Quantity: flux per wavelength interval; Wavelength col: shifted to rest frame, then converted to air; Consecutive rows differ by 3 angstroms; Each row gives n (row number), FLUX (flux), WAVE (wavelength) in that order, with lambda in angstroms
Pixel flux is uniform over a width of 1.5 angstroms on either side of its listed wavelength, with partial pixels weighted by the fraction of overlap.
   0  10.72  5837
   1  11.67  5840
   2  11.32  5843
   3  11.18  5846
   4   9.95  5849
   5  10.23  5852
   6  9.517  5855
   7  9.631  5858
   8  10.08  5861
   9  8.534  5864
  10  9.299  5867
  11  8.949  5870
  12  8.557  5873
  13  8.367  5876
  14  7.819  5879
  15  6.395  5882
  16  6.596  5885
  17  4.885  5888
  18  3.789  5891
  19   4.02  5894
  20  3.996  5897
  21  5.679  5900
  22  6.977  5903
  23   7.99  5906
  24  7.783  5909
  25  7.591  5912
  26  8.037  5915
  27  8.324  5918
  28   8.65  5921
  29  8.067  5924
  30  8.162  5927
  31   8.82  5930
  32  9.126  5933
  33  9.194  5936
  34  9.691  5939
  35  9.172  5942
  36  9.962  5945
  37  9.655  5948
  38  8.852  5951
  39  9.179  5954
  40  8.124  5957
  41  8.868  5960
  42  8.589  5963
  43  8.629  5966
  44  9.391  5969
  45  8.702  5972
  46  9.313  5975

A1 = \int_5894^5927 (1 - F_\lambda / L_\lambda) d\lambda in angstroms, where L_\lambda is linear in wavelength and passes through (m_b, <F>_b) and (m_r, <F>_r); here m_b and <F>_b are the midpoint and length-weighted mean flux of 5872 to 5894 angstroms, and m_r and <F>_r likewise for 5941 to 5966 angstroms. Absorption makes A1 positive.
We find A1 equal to 1.2 angstroms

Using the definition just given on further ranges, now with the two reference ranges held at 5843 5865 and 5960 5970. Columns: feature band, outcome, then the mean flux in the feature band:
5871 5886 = 3.3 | 7.63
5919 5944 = 0.9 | 8.87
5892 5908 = 6.3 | 5.74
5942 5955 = -0.5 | 9.39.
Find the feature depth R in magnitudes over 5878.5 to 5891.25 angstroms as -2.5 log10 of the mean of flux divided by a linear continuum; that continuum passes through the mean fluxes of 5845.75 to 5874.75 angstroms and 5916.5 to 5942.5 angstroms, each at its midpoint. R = 0.48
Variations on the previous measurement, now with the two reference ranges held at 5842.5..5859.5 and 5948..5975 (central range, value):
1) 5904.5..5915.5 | 0.21 mag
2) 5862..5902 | 0.42 mag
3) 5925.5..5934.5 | 0.07 mag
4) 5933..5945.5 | -0.03 mag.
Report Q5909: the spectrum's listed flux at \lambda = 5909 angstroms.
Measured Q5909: 7.783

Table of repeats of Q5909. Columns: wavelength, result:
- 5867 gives 9.299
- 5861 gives 10.08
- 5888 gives 4.885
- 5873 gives 8.557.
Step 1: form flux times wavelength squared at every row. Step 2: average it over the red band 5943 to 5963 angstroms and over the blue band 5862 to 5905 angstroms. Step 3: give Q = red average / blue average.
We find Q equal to 1.37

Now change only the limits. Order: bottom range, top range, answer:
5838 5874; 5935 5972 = 0.95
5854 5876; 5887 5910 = 0.62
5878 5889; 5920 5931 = 1.32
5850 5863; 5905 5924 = 0.84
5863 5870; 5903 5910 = 0.87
